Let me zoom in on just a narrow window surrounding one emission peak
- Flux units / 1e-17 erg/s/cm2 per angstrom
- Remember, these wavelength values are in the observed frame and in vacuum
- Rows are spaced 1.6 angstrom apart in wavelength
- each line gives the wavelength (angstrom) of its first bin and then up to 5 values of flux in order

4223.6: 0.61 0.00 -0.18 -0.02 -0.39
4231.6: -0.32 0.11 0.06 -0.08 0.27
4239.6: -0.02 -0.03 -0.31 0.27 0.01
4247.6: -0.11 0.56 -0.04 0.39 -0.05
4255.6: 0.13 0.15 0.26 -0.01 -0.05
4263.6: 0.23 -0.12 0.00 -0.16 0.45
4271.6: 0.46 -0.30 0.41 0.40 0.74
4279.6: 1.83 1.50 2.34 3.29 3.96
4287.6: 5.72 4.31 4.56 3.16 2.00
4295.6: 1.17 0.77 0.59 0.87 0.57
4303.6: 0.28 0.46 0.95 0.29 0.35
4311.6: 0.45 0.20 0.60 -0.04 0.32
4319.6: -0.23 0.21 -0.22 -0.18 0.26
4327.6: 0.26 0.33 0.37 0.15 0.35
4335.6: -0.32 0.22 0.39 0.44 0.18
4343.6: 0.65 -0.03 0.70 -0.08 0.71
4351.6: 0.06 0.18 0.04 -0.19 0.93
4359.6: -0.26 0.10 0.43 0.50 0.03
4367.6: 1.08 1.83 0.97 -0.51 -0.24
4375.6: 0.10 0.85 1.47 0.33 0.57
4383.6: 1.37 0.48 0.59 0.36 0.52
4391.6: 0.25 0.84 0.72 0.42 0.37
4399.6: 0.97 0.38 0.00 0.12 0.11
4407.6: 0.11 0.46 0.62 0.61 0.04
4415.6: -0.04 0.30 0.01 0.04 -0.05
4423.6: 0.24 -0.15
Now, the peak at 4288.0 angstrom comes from Lyman alpha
